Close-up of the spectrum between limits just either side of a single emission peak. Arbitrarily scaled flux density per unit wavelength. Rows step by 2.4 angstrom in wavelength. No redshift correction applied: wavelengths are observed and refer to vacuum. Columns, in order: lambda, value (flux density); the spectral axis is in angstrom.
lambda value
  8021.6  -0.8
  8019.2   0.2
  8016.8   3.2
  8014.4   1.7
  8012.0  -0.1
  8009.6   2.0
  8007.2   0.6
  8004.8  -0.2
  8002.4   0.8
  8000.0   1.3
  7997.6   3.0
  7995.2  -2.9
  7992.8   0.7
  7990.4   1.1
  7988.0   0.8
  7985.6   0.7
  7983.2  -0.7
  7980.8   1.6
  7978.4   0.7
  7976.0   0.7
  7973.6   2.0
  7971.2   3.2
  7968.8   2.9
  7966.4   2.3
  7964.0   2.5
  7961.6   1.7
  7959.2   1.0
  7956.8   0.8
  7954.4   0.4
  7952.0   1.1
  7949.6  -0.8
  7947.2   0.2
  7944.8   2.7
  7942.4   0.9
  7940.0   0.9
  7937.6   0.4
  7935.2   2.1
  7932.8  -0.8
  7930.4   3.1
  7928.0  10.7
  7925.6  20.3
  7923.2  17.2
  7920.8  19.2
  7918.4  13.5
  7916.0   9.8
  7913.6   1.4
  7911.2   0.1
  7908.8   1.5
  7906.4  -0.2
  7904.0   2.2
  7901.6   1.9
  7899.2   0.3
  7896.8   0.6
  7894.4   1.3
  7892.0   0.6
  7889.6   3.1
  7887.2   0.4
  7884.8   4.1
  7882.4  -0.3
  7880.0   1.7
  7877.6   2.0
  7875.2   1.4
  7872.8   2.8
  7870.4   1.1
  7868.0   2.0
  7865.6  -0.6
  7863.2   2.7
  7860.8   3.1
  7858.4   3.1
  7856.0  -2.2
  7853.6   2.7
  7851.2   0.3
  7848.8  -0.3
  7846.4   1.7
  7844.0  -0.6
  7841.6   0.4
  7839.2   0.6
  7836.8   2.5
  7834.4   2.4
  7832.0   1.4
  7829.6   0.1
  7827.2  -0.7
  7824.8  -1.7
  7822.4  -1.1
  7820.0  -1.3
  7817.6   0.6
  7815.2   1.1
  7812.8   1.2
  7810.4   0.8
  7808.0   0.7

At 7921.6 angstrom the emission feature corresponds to [O II]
